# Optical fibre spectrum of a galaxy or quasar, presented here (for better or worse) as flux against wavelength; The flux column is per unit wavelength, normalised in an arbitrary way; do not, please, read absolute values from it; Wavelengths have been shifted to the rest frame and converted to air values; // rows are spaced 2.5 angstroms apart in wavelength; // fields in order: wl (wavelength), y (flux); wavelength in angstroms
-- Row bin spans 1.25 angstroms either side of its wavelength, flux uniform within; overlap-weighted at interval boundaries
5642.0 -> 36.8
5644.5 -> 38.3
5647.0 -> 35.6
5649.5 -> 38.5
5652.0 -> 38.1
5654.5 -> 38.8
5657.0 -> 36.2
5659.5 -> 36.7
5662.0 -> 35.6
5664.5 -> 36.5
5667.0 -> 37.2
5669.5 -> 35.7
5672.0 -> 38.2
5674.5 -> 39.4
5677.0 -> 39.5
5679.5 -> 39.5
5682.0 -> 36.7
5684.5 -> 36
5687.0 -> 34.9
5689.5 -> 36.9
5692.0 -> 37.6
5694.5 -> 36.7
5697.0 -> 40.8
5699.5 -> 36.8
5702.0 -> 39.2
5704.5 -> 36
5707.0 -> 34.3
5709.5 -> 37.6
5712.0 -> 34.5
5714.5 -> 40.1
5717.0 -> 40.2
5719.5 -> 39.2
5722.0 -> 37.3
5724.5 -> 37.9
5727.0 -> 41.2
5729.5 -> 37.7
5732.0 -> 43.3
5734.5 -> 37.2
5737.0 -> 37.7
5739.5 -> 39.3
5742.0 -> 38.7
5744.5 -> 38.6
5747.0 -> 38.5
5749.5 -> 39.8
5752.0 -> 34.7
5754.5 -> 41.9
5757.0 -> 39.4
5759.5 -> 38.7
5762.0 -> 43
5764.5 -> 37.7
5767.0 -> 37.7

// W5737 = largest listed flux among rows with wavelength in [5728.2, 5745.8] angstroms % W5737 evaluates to 43.3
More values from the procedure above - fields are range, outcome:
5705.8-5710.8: 37.6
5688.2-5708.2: 40.8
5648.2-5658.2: 38.8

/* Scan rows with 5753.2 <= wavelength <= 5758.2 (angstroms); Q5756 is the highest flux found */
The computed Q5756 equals 41.9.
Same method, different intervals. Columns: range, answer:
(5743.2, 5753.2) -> 39.8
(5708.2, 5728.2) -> 41.2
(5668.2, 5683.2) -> 39.5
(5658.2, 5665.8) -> 36.7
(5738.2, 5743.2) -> 39.3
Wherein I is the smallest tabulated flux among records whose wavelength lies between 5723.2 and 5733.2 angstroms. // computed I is 37.7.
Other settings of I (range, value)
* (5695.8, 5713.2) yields 34.3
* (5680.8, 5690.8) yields 34.9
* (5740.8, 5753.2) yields 34.7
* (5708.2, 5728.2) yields 34.5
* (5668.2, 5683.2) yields 35.7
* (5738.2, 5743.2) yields 38.7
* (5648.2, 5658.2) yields 36.2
